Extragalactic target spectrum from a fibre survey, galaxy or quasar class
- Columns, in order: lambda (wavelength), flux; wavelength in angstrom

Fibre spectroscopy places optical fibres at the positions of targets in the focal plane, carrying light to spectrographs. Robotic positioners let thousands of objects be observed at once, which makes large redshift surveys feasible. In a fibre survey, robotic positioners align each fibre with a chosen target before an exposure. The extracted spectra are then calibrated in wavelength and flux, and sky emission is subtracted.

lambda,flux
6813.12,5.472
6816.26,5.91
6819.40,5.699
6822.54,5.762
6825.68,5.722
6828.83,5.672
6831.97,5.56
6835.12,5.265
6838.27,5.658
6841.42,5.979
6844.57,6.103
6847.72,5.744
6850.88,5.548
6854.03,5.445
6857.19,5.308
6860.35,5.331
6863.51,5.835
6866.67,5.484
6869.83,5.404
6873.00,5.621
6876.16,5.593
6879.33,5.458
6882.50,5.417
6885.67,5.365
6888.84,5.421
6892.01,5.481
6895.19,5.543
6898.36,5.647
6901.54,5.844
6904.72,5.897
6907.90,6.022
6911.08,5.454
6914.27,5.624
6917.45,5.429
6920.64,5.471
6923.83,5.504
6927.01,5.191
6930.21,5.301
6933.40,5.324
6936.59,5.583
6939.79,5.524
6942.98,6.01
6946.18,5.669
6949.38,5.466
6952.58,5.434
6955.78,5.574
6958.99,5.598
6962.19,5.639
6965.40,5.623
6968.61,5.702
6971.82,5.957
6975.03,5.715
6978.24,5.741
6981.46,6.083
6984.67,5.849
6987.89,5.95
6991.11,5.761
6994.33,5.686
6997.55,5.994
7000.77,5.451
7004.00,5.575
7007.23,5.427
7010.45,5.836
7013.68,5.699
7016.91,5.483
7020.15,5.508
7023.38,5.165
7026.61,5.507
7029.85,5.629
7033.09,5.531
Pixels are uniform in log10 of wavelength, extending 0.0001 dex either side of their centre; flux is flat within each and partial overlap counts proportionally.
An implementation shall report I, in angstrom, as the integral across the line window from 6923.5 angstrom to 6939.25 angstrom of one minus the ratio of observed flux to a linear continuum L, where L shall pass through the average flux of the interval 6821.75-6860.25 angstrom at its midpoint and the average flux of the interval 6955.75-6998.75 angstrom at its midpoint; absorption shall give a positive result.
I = 0.96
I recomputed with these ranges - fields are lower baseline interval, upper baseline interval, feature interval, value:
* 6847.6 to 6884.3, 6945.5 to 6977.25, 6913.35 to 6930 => 0.5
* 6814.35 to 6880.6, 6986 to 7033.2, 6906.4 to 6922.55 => 0.1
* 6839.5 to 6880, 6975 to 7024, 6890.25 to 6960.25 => 0.9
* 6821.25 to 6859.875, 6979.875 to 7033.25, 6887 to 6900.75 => 0.3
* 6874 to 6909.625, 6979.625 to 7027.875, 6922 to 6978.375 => 0.6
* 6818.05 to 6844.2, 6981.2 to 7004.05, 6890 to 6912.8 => 0.2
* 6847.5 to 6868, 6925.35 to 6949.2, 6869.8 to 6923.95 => -0.6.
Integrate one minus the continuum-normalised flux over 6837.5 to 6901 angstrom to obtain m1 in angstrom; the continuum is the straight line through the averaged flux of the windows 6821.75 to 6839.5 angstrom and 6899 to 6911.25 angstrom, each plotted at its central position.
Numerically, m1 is 1.62 angstrom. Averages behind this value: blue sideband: 5.6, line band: 5.57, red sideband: 5.83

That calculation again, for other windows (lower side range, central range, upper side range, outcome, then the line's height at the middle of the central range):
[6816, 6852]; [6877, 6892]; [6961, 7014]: 0.8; 5.72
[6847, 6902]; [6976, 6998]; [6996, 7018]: -0.9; 5.62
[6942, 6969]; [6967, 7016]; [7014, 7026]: -2.2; 5.52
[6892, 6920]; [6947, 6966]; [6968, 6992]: 0.8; 5.79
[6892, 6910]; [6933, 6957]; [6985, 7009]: 0.6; 5.73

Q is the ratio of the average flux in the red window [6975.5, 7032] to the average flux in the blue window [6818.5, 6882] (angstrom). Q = 1.01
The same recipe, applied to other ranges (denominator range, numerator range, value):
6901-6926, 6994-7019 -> 1.00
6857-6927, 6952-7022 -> 1.03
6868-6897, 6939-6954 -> 1.03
